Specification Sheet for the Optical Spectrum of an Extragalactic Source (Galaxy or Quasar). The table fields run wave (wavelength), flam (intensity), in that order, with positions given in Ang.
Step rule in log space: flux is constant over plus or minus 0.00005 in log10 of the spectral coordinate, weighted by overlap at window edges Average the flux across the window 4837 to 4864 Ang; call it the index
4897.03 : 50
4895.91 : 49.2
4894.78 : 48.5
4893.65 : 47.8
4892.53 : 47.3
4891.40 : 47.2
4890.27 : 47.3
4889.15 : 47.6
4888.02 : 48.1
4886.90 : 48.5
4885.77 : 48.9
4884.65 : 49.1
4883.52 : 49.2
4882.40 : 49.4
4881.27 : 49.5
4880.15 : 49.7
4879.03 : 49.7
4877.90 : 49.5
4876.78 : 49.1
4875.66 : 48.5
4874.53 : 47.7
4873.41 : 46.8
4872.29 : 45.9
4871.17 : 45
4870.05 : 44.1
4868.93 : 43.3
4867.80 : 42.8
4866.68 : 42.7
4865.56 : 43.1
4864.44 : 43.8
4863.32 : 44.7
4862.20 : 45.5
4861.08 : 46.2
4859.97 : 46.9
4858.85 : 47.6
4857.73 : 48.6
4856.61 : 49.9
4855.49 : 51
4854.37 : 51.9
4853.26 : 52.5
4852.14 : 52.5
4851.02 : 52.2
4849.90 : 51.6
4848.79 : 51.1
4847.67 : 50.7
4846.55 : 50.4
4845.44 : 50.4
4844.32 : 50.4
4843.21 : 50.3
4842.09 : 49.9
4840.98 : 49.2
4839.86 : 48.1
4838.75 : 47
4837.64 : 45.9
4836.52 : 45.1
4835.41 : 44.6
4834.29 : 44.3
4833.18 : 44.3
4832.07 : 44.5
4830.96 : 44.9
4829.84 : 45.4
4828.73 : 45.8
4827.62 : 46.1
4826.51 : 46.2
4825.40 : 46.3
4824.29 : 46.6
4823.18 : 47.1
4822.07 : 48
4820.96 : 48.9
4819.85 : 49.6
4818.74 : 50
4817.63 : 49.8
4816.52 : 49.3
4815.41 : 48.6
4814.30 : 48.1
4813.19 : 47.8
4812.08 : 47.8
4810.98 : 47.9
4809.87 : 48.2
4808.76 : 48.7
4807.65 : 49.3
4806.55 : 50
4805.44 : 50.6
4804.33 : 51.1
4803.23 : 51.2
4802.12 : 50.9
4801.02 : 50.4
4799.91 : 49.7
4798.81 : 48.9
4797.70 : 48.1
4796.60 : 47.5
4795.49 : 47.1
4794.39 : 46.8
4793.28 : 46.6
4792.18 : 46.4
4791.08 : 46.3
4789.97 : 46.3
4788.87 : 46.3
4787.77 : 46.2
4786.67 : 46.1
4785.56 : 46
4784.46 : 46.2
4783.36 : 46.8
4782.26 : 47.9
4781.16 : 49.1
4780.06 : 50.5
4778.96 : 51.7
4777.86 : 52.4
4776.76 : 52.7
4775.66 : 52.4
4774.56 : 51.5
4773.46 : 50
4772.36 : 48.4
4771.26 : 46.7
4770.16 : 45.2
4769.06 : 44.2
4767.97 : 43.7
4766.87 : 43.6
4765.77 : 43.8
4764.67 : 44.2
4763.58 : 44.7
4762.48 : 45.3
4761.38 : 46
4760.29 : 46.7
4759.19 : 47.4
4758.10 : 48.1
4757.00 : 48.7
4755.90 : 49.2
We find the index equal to 49.3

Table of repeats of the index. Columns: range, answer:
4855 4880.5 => 46.6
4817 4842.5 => 46.9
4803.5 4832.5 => 48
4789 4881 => 47.9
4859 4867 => 45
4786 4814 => 48.2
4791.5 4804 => 48.6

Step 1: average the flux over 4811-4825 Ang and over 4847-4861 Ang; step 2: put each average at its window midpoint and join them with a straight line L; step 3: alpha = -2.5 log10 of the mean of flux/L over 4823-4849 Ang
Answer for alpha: 0.05 mag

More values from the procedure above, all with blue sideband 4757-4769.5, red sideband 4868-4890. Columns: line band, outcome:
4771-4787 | -0.081 mag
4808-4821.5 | -0.051 mag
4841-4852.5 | -0.082 mag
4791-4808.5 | -0.062 mag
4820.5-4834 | 0.013 mag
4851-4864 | -0.036 mag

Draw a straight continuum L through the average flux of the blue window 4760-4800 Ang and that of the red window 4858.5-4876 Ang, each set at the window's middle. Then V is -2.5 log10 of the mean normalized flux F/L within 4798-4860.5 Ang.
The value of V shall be -0.06 mag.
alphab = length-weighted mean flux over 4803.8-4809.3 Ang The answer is 49.9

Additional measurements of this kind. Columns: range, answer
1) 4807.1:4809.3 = 49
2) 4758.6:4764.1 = 46.1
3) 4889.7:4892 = 47.2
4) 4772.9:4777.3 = 51.6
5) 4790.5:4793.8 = 46.4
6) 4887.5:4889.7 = 47.8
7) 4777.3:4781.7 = 51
